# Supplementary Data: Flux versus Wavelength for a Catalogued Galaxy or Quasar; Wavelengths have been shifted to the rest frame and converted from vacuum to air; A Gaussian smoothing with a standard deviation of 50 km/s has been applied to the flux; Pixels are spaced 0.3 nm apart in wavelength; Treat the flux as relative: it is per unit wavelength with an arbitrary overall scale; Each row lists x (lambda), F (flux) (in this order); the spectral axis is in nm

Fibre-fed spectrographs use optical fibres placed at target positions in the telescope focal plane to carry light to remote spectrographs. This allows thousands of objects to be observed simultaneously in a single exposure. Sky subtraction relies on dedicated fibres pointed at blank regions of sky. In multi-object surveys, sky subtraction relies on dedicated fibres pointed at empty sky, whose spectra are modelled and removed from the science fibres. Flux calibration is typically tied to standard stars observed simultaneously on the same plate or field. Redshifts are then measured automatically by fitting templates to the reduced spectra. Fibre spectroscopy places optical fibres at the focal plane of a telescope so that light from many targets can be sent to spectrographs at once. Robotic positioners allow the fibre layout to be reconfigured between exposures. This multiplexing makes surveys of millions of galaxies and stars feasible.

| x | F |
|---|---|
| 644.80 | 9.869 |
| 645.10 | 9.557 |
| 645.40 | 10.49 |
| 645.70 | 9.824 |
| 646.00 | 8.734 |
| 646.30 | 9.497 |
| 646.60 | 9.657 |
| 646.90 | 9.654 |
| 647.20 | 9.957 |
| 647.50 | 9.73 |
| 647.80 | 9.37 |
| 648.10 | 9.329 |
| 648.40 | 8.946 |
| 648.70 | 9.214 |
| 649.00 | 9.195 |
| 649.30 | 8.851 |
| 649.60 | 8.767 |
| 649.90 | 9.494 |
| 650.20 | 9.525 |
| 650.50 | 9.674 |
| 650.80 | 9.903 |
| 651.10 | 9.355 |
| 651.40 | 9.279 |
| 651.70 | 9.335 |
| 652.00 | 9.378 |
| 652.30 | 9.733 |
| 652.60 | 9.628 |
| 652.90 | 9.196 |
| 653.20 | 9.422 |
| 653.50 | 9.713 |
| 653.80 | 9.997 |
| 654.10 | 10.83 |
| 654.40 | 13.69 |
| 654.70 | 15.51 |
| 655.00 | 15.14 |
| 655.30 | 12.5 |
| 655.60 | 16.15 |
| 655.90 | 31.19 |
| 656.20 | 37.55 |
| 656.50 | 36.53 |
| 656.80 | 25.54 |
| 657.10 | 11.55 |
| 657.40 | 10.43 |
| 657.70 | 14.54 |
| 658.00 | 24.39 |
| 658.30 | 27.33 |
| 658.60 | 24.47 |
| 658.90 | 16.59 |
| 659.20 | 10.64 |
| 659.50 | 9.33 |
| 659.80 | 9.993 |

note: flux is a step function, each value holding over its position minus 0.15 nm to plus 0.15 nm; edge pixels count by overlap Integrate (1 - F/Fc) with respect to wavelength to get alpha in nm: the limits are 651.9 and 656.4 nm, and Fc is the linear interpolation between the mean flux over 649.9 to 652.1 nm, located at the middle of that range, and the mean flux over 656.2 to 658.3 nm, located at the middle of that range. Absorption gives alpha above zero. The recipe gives 0.44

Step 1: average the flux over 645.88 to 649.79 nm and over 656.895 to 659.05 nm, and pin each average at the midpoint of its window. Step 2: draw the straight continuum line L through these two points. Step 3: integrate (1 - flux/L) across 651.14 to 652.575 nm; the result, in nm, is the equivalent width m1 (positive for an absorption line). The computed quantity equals 0.393 nm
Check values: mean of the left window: 9.31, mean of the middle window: 9.44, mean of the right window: 18.7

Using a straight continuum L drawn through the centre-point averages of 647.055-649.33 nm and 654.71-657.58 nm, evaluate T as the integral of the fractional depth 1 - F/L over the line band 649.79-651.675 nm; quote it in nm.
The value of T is 0.52 nm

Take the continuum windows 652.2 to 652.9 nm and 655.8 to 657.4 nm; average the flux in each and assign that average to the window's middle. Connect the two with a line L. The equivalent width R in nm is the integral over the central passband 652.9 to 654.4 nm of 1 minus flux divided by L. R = 0.41 nm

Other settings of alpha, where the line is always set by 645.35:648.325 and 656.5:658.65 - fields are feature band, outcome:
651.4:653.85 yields 0.950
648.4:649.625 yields 0.289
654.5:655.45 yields 0.192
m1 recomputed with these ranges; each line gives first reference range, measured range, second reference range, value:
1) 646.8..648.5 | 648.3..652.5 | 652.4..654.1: 0.12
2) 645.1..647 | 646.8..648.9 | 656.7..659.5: 0.27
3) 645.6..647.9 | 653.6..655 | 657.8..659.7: 0.23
